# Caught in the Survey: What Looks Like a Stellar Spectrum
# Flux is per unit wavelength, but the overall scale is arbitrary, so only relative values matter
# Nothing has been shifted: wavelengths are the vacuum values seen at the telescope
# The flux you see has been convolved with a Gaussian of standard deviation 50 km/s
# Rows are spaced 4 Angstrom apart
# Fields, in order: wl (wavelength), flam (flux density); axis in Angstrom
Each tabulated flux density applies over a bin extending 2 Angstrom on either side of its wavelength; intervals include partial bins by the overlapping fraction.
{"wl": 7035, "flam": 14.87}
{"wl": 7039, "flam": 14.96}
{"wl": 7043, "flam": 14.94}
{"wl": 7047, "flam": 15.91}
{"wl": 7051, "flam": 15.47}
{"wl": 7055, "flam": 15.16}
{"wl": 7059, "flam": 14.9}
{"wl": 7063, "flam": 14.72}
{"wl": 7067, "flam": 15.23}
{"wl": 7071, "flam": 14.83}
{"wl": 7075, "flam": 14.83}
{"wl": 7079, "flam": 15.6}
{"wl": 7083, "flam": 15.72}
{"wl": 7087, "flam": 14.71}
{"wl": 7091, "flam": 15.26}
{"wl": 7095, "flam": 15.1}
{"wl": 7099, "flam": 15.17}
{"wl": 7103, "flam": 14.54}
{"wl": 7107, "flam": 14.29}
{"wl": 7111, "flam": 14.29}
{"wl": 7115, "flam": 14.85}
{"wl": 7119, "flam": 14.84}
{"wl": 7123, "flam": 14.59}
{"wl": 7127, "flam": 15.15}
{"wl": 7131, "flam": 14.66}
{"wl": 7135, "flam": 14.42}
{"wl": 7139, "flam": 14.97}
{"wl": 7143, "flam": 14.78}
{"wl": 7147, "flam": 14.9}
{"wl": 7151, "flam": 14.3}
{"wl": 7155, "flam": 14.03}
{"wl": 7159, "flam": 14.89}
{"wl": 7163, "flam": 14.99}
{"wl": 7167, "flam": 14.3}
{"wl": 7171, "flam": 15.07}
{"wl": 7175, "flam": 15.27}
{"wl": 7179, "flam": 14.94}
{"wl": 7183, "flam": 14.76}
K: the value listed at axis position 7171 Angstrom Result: 15.07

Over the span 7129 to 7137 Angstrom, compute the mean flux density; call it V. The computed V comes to 14.5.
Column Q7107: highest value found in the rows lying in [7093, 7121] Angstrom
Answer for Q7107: 15.17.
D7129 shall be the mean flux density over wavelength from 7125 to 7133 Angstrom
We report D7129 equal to 14.9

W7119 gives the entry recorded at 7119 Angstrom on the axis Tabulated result 14.84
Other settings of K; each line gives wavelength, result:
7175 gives 15.27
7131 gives 14.66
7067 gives 15.23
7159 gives 14.89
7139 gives 14.97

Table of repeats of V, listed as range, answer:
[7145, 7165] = 14.6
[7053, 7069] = 15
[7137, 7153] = 14.7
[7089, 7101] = 15.2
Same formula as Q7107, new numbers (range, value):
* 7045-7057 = 15.91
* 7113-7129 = 15.15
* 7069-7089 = 15.72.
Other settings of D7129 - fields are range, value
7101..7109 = 14.4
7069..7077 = 14.8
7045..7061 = 15.4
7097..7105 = 14.9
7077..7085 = 15.7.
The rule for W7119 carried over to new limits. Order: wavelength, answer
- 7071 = 14.83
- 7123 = 14.59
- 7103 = 14.54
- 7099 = 15.17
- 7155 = 14.03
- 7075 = 14.83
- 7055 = 15.16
